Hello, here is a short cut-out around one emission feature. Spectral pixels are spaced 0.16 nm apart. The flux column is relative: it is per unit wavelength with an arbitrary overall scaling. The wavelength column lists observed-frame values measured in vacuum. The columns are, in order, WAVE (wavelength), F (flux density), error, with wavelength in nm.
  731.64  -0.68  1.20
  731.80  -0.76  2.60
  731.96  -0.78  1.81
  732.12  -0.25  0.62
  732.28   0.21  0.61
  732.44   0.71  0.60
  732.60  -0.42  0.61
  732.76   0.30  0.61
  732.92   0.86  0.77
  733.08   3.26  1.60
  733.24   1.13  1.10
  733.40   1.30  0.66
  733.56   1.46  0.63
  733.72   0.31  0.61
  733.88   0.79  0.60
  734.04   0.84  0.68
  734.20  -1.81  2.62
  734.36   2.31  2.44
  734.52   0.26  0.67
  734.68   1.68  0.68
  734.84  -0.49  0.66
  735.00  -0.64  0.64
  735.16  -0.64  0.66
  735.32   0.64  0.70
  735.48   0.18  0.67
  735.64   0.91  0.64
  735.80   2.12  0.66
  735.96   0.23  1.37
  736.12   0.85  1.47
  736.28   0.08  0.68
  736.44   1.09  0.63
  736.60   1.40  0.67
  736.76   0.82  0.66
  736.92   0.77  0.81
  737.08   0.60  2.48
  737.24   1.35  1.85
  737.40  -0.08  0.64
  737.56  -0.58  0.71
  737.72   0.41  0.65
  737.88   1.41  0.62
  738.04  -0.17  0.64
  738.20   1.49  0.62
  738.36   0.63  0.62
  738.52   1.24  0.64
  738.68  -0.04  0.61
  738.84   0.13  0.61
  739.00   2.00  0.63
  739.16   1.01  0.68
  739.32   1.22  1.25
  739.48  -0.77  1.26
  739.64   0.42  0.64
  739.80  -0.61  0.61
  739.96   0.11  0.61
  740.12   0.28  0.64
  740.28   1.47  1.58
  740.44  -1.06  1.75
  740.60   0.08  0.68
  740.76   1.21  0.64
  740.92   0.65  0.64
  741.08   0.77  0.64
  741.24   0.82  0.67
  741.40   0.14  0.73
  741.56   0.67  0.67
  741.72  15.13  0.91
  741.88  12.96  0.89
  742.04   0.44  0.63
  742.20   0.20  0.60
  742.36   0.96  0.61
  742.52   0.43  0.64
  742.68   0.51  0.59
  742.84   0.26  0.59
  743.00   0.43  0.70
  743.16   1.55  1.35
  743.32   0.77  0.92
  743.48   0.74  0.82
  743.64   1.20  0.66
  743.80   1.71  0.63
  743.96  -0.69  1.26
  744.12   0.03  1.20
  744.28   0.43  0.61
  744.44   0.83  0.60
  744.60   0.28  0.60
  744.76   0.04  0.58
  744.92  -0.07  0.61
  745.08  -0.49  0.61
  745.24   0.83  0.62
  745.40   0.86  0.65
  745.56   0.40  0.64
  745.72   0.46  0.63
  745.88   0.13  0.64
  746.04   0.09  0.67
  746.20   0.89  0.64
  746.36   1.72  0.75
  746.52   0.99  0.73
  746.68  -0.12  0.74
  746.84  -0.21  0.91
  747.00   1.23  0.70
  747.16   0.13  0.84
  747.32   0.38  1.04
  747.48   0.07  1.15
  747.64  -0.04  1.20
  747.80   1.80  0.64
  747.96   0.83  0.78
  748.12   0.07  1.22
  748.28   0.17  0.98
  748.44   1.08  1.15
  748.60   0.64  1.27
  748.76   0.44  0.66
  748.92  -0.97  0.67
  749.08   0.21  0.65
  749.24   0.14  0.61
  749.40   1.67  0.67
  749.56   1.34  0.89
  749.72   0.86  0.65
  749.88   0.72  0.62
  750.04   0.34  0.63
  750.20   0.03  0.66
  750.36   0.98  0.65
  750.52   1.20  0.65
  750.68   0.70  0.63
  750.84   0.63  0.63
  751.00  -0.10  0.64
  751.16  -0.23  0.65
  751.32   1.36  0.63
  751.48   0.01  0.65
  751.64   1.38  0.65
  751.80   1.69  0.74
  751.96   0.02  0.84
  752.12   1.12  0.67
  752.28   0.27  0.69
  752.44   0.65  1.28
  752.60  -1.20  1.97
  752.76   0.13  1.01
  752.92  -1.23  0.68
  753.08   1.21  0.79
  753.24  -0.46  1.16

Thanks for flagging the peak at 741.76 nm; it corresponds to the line H-alpha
